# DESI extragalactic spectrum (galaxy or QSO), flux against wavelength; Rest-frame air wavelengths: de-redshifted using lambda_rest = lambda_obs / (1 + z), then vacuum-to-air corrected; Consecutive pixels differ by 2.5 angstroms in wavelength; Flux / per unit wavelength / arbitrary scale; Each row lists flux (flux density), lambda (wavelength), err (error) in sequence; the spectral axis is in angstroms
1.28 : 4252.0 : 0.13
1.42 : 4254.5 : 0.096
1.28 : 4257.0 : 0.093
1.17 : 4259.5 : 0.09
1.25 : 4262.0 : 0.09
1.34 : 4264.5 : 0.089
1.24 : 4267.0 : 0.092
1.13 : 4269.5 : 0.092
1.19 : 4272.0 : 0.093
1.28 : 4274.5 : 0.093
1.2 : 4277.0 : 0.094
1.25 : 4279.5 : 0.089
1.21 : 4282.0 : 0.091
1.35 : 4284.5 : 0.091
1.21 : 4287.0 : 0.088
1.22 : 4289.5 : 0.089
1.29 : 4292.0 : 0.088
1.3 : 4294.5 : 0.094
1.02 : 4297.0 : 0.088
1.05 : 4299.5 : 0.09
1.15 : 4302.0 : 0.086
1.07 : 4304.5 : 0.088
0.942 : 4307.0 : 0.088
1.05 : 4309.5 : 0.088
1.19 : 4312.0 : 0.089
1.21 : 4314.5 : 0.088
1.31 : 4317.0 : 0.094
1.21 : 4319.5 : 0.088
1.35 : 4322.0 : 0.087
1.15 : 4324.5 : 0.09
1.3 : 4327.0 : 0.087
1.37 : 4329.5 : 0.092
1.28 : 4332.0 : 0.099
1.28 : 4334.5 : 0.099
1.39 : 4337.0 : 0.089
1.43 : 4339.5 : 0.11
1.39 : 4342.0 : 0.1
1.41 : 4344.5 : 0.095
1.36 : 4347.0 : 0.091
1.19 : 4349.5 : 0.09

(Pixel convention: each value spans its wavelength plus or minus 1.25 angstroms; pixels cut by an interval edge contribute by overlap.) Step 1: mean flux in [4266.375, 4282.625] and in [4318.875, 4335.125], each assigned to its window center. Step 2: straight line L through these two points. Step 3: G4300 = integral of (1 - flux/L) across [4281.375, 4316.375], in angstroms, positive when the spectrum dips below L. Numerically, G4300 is 2.3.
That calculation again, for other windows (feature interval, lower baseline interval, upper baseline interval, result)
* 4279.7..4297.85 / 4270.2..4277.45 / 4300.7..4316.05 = -1.00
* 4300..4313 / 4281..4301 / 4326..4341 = 1.85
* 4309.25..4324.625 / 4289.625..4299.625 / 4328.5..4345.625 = 0.65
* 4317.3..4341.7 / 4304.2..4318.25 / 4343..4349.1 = -1.15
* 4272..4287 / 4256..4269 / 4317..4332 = 0.10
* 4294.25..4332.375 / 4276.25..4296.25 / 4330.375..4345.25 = 3.80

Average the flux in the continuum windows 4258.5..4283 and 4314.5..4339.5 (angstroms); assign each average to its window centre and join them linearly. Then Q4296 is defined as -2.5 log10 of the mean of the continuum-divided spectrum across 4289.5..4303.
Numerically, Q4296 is 0.08 mag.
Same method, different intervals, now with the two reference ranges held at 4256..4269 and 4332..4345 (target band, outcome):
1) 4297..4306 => 0.21 mag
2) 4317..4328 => 0.07 mag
